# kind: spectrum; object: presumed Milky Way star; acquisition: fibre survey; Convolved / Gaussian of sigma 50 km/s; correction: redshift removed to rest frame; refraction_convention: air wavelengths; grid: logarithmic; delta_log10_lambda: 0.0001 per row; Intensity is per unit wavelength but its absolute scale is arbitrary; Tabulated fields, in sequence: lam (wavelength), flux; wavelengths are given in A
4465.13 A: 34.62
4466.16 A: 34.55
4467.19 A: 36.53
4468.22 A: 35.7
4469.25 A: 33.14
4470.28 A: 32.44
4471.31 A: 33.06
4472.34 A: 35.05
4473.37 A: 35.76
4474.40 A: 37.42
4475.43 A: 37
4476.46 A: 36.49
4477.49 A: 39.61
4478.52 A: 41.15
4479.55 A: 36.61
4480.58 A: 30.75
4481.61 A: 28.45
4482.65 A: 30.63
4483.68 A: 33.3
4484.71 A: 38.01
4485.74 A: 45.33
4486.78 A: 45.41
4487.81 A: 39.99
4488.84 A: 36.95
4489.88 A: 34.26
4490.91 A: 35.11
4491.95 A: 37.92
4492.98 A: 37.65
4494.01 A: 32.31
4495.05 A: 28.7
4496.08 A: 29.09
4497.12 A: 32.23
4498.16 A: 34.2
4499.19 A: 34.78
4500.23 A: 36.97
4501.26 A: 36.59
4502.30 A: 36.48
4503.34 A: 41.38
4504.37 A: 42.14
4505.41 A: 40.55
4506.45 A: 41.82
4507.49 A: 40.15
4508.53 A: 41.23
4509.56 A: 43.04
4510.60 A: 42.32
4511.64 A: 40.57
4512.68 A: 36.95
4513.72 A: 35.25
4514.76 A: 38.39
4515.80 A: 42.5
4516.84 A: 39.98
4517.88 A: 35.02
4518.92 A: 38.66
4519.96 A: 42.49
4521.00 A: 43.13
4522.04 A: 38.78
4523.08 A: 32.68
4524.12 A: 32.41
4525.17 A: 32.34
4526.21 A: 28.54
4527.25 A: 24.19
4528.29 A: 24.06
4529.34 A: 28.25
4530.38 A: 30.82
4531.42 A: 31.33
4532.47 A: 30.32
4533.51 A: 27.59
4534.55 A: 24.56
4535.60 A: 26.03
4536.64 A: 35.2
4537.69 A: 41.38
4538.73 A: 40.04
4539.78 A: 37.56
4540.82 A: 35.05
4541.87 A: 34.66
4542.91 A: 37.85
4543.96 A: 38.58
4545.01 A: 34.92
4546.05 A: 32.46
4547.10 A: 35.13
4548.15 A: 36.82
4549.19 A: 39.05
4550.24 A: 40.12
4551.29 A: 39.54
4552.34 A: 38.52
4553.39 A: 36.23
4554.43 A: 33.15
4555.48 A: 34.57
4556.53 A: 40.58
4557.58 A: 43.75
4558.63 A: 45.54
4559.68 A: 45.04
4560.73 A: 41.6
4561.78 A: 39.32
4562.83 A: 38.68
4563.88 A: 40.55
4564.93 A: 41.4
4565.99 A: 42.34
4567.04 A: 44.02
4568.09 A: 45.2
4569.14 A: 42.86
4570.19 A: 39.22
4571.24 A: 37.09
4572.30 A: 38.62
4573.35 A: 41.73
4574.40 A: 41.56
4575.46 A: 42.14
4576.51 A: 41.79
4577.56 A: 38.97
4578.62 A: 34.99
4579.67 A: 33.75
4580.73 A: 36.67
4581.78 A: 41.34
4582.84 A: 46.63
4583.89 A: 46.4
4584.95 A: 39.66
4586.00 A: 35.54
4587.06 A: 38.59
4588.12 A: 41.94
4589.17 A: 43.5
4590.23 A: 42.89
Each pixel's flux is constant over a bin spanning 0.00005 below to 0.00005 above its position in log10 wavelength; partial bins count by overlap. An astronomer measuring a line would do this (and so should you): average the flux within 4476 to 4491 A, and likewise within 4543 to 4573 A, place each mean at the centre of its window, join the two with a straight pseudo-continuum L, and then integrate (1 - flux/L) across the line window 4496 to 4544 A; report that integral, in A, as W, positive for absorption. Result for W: 3.0 A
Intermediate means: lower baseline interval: 36.9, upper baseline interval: 39.4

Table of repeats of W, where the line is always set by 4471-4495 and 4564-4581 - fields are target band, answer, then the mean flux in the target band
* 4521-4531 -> 1.9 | 30.9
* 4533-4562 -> 1.6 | 36.9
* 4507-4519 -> -0.6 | 39.5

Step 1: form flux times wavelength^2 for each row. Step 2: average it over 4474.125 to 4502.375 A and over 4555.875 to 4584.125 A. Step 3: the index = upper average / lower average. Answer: 1.2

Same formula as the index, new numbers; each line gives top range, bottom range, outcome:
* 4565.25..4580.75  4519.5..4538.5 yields 1.28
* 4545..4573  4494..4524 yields 1.07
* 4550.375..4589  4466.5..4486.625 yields 1.17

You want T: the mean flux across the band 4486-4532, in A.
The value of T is 36.3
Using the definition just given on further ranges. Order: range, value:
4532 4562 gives 36.7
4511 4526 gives 37.6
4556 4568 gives 42.2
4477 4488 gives 37.1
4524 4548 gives 32.4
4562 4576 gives 41.1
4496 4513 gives 38.5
